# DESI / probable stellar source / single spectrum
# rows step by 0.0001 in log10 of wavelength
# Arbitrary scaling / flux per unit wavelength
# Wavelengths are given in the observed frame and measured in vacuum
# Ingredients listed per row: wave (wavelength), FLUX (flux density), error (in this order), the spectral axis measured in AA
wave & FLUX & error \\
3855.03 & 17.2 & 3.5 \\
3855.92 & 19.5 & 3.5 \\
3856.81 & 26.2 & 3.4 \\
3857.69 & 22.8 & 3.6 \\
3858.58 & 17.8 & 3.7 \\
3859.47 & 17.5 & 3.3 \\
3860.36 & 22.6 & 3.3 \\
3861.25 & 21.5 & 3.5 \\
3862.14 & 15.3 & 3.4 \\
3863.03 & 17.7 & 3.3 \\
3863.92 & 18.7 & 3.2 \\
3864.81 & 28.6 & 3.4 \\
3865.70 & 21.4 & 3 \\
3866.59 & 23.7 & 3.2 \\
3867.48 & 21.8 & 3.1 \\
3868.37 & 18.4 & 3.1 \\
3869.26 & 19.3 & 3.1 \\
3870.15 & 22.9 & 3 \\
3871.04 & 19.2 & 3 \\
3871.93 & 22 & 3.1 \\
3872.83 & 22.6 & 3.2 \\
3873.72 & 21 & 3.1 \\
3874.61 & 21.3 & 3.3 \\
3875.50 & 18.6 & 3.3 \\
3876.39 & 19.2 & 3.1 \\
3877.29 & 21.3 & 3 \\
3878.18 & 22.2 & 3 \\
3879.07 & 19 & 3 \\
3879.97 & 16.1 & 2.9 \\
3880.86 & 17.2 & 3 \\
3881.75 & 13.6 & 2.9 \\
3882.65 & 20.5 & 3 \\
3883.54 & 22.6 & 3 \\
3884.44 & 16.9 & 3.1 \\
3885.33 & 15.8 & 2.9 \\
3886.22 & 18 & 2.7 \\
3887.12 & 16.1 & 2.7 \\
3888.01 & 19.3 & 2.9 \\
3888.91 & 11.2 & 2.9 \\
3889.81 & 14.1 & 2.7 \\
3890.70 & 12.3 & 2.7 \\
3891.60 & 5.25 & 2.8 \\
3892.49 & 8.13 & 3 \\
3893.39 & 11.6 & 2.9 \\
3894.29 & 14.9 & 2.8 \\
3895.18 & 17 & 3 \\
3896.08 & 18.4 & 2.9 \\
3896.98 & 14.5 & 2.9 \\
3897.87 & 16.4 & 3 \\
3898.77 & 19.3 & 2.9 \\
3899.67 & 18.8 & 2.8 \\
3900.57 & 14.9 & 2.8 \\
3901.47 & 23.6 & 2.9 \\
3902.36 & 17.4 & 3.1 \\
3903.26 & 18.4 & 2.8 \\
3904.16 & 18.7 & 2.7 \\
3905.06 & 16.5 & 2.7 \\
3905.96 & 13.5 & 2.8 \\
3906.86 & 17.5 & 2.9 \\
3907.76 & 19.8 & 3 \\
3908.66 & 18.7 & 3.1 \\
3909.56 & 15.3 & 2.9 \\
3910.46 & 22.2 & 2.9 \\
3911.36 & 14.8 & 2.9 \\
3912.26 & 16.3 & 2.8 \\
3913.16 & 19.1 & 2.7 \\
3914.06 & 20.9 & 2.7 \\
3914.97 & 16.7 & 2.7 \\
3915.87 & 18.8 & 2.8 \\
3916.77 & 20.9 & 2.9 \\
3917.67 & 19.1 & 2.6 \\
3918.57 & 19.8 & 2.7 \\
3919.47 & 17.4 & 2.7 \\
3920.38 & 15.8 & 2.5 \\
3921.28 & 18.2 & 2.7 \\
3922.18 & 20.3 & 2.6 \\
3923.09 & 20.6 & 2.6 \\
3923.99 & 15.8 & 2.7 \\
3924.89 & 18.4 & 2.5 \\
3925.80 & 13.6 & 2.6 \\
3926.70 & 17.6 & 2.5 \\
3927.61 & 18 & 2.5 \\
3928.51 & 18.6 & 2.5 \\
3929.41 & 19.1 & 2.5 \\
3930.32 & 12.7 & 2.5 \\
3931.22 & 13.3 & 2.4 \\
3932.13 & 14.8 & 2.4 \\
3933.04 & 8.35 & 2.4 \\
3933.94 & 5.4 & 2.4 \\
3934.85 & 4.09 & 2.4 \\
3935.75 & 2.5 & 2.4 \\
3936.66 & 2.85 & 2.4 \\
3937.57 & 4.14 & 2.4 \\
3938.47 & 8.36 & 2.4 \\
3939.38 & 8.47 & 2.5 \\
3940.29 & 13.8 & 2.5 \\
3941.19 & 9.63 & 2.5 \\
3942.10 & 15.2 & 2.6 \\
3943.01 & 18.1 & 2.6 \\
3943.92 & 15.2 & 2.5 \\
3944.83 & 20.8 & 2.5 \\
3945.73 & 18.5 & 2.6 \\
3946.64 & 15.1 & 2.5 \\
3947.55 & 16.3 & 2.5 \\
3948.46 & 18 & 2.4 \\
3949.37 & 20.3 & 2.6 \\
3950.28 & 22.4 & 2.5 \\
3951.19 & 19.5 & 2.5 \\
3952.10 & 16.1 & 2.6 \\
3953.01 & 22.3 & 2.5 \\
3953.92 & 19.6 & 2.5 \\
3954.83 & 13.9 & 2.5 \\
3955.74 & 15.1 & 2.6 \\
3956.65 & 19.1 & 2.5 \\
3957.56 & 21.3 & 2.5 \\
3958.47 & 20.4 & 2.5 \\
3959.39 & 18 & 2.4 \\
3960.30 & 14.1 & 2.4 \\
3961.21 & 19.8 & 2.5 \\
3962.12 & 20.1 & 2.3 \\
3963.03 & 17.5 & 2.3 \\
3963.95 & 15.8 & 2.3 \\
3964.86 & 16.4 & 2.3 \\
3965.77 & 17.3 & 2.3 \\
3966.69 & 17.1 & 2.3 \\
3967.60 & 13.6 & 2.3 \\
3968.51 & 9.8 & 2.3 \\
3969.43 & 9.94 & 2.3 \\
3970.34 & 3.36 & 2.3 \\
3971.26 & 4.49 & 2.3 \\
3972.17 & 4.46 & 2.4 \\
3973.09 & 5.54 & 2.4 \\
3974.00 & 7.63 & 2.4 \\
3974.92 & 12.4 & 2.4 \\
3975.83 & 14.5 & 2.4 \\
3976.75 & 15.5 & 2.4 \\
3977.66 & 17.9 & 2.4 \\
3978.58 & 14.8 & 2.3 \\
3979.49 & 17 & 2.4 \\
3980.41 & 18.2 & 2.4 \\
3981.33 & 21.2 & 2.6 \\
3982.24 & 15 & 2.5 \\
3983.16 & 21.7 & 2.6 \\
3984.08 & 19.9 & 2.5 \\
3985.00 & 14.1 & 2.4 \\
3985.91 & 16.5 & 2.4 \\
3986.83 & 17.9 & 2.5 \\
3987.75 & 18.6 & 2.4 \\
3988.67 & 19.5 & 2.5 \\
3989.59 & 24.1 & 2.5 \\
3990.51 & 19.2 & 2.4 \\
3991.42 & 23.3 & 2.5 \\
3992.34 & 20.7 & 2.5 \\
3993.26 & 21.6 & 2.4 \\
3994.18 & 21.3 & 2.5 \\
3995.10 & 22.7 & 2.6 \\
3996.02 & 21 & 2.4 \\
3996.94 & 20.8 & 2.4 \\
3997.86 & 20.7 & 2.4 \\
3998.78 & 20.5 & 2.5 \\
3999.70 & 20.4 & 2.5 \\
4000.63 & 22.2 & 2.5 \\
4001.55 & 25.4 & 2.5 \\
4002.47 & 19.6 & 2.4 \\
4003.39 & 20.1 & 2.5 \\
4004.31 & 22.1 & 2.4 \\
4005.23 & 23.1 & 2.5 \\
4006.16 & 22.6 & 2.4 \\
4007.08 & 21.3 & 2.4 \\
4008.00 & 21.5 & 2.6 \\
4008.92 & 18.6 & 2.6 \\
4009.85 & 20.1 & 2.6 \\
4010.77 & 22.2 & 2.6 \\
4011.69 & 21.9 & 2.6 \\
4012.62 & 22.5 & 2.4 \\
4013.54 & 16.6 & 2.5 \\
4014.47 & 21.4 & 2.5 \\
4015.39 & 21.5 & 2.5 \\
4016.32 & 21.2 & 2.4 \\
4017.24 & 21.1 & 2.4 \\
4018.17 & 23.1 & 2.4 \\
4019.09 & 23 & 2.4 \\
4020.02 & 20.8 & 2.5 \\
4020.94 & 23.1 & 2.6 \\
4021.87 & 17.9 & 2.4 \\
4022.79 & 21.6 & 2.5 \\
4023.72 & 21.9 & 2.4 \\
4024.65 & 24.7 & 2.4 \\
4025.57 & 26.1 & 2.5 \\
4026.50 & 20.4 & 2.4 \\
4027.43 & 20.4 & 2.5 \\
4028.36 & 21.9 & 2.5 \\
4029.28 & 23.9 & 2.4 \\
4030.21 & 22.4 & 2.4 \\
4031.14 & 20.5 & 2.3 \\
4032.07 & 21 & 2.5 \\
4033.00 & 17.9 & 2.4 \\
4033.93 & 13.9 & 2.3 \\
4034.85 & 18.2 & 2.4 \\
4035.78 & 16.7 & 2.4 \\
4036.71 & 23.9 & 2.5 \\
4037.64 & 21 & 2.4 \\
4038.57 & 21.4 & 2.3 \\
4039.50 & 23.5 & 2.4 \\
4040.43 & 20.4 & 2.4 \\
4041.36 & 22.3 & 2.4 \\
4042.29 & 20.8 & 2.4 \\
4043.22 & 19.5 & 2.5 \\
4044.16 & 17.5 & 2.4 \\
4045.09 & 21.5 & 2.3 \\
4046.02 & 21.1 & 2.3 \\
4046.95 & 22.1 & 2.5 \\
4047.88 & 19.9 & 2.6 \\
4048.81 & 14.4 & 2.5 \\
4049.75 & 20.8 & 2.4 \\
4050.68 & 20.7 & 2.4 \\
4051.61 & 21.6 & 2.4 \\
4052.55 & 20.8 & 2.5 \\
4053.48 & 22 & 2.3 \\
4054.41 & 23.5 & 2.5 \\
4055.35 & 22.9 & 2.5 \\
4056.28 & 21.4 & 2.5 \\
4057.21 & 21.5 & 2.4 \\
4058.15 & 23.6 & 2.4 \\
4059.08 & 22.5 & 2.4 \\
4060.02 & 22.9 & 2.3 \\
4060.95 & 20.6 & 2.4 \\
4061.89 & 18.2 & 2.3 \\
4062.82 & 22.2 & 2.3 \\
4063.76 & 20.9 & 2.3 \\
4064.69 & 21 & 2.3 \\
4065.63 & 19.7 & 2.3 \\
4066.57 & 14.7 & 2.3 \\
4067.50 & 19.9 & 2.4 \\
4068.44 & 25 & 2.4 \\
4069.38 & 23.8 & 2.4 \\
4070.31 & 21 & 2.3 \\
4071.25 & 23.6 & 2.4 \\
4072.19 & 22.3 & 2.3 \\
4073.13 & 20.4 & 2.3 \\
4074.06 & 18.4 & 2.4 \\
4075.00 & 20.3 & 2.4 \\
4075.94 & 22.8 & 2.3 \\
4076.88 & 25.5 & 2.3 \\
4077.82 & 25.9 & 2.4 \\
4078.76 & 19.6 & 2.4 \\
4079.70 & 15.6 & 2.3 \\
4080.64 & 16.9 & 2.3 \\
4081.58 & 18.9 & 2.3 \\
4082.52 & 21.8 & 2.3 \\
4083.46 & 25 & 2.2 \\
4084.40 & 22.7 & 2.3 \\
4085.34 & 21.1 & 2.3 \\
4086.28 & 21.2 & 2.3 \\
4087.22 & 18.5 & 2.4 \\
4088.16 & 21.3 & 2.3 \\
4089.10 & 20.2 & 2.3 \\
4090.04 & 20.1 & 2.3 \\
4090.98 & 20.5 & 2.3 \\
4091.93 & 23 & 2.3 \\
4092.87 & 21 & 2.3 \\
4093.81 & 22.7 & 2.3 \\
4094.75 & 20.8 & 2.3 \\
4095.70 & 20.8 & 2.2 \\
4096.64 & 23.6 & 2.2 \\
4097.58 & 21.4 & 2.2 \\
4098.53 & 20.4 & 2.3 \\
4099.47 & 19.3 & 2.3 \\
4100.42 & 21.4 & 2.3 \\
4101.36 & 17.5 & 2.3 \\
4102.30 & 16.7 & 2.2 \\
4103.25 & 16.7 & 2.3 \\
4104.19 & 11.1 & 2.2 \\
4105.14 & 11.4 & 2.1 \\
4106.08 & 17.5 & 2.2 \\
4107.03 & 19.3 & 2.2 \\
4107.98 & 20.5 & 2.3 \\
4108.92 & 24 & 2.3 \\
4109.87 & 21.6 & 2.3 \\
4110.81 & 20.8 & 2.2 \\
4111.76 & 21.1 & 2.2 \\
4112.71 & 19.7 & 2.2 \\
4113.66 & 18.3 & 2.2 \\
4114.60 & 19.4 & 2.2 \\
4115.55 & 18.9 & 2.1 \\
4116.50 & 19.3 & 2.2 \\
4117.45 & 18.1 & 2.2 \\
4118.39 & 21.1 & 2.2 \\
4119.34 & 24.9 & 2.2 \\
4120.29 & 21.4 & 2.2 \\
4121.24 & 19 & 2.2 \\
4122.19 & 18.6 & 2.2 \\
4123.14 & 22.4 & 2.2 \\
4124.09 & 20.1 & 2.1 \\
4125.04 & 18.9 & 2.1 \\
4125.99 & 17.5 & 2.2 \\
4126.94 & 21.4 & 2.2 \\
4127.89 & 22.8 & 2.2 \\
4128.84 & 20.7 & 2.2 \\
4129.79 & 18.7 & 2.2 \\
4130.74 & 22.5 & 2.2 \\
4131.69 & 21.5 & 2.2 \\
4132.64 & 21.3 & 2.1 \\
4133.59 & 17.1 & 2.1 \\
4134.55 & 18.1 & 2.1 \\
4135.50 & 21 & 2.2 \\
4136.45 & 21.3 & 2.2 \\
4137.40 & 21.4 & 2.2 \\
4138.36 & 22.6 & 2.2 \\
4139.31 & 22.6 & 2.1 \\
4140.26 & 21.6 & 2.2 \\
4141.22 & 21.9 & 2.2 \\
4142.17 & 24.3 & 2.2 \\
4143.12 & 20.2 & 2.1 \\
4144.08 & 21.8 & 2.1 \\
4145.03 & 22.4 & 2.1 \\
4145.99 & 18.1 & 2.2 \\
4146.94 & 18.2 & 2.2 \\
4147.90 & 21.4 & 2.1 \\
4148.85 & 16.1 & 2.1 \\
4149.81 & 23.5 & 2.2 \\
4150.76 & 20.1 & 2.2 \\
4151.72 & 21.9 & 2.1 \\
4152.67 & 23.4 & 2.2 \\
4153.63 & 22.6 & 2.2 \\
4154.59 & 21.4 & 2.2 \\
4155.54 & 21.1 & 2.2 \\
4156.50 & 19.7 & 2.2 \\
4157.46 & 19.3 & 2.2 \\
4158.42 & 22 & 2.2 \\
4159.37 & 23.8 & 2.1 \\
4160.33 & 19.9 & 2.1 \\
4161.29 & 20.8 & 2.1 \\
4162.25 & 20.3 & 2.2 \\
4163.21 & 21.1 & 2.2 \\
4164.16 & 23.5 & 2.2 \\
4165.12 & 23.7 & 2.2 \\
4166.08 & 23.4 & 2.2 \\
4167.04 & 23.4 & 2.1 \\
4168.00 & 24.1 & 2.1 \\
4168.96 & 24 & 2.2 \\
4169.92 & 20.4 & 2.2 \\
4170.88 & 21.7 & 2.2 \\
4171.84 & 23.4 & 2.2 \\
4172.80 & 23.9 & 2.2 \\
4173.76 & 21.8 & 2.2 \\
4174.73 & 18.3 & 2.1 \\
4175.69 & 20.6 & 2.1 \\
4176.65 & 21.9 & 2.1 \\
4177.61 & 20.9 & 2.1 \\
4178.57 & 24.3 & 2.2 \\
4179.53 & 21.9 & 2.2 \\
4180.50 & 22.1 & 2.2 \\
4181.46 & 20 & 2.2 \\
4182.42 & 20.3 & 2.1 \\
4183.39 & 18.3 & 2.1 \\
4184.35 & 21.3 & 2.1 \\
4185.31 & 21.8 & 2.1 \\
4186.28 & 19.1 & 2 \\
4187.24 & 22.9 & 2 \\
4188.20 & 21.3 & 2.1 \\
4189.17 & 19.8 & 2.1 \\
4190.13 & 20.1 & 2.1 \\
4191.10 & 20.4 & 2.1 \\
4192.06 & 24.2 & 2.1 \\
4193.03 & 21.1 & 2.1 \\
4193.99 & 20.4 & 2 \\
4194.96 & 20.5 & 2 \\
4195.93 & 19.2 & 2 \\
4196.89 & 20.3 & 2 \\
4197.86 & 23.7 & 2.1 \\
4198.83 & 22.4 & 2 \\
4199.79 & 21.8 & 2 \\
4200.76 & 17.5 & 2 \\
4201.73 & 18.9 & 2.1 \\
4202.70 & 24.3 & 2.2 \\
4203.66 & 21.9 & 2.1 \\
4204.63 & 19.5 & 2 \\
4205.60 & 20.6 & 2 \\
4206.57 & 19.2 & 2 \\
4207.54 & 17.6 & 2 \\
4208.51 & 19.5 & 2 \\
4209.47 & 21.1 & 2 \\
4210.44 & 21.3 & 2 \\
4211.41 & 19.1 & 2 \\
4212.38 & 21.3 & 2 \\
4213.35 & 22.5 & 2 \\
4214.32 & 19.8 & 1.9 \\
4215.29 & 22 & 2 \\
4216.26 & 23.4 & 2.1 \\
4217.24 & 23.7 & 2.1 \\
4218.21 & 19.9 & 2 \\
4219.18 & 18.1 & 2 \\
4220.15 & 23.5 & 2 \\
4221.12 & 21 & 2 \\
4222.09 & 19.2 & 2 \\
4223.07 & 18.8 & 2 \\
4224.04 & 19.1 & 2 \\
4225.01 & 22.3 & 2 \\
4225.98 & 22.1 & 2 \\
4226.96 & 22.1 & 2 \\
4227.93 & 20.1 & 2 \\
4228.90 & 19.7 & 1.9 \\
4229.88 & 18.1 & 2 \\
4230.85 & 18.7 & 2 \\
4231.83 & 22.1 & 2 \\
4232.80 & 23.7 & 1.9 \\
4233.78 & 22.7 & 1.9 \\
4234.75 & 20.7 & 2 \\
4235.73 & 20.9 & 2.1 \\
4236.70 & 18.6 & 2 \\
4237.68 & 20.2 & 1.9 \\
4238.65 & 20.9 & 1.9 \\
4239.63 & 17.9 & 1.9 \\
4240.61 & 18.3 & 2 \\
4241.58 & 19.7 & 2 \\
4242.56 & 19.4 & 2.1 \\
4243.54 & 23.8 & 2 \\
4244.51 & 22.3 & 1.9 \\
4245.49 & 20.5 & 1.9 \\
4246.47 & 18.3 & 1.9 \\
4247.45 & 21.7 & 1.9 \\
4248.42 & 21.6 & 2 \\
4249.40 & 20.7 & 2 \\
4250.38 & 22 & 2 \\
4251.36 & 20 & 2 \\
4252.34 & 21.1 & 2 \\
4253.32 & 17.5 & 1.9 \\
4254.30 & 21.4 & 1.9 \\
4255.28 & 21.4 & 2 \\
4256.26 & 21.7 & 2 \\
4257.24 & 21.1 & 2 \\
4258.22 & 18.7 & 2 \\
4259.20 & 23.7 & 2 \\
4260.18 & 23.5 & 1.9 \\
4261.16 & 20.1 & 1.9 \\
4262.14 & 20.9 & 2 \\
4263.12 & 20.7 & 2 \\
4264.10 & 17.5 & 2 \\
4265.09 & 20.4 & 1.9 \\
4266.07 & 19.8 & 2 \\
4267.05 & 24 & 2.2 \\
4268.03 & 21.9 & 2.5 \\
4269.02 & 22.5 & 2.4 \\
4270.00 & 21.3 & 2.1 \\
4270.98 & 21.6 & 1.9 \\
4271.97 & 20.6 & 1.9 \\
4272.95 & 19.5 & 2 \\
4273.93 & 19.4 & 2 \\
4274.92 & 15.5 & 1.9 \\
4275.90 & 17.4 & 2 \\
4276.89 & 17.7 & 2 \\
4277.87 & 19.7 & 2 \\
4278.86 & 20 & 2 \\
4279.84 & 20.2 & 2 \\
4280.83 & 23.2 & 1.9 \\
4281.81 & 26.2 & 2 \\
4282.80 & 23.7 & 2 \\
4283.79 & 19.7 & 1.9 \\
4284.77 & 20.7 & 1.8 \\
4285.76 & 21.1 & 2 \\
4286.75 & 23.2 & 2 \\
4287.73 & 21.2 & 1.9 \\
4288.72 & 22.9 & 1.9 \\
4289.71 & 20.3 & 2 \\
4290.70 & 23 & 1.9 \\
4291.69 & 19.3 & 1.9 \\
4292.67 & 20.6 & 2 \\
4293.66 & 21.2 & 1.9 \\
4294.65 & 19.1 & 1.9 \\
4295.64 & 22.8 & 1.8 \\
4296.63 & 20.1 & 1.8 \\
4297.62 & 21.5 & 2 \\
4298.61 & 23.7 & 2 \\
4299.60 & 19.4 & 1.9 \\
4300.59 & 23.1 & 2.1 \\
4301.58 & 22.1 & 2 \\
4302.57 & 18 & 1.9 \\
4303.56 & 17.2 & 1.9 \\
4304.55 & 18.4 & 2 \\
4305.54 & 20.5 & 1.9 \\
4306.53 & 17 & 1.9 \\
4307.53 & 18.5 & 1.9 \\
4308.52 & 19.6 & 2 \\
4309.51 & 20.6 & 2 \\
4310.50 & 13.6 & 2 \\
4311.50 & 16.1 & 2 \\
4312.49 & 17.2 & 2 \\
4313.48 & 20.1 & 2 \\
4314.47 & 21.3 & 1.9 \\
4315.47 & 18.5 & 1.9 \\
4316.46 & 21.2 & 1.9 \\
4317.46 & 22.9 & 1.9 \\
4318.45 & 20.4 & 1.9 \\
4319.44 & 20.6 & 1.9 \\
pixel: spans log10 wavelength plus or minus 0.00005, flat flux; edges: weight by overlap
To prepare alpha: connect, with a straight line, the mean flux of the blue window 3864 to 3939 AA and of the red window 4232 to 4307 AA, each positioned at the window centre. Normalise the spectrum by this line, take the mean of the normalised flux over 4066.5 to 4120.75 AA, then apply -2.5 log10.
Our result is -0.087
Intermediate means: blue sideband 16.8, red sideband 20.7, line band 20.4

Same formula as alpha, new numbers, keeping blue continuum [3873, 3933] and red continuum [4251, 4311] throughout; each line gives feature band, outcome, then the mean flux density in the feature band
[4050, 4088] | -0.14 mag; 21.3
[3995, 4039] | -0.16 mag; 21.2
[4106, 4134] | -0.07 mag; 20.3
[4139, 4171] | -0.11 mag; 21.6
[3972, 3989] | 0.15 mag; 15.5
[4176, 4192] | -0.08 mag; 21.1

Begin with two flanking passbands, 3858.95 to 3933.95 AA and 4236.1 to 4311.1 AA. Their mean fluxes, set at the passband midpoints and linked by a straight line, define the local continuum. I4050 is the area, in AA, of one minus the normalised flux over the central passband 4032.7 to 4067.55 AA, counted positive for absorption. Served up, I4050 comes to -3.0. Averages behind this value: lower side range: 17.7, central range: 20.5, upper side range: 20.5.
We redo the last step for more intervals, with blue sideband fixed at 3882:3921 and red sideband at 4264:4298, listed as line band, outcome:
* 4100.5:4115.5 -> 0.46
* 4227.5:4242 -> 0.16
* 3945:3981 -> 4.12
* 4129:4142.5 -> -1.22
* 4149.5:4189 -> -3.96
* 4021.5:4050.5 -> -3.70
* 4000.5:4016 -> -2.84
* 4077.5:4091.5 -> -1.31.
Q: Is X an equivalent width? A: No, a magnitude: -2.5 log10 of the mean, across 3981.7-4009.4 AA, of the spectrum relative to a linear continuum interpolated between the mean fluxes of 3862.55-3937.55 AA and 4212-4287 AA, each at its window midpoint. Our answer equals -0.142 mag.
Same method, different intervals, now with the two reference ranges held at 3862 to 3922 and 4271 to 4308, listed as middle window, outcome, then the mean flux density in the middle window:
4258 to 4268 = -0.04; 21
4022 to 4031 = -0.18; 22.3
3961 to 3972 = 0.35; 13.4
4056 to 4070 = -0.11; 21.2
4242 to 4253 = -0.04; 21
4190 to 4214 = -0.04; 20.7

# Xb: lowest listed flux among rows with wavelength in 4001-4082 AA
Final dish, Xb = 13.9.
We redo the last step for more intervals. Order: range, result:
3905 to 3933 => 12.7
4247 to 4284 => 15.5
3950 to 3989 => 3.36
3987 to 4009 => 18.6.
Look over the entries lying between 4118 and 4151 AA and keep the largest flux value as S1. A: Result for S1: 24.9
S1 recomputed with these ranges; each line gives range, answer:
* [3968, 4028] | 26.1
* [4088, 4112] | 24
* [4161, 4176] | 24.1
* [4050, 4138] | 25.9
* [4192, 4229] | 24.3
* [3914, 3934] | 20.9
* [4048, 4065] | 23.6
